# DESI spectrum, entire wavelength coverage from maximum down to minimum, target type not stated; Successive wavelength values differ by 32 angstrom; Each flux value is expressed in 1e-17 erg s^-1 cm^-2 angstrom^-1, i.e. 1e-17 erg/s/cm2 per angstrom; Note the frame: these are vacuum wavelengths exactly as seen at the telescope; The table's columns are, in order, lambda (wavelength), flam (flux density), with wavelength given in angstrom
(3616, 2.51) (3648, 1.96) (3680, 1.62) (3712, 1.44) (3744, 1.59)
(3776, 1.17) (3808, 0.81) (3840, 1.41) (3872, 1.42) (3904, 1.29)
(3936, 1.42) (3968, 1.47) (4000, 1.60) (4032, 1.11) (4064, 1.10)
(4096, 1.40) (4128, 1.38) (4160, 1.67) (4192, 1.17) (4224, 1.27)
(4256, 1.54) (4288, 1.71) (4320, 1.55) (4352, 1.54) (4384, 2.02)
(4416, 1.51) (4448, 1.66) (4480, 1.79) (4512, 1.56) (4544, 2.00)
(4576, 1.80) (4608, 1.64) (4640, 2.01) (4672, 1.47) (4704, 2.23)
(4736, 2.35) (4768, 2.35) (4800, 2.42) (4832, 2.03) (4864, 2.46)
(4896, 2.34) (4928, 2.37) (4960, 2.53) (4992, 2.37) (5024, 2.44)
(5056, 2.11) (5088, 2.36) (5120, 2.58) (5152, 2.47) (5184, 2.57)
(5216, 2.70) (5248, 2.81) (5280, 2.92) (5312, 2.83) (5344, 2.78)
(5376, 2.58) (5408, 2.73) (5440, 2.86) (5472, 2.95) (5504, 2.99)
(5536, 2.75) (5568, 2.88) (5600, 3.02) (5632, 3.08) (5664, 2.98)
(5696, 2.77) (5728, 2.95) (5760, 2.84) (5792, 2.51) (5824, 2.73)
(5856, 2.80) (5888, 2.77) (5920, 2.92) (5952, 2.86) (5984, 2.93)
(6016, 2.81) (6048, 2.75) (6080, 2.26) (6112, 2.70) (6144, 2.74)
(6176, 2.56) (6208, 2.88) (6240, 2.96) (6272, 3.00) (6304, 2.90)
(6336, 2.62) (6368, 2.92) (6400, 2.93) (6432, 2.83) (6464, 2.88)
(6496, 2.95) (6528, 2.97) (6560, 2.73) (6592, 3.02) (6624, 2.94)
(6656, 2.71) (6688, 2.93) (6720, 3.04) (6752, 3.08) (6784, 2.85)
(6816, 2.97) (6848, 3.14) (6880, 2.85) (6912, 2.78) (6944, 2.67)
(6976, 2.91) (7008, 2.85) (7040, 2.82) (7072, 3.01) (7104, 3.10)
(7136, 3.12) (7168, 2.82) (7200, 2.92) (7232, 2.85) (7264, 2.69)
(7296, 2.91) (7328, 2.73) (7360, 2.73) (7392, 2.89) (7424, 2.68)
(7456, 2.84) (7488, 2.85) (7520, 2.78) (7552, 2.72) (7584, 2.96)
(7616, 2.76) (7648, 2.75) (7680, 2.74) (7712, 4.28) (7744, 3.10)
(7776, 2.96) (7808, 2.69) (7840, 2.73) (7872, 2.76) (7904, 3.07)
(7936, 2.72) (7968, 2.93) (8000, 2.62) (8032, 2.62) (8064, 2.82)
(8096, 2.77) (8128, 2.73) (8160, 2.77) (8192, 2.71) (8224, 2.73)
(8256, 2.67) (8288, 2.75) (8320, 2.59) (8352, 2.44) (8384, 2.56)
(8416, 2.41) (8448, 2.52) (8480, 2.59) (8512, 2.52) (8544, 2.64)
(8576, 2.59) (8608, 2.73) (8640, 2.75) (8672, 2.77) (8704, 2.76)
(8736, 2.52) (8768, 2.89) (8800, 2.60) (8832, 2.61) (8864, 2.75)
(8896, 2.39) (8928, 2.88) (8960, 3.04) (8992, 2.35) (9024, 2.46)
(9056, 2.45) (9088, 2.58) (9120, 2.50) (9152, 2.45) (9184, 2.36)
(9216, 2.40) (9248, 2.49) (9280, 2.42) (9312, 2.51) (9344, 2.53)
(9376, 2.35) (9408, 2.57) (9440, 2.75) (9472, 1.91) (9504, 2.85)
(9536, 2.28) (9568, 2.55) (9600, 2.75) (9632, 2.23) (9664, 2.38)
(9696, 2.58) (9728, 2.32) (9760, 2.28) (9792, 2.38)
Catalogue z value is 0.18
